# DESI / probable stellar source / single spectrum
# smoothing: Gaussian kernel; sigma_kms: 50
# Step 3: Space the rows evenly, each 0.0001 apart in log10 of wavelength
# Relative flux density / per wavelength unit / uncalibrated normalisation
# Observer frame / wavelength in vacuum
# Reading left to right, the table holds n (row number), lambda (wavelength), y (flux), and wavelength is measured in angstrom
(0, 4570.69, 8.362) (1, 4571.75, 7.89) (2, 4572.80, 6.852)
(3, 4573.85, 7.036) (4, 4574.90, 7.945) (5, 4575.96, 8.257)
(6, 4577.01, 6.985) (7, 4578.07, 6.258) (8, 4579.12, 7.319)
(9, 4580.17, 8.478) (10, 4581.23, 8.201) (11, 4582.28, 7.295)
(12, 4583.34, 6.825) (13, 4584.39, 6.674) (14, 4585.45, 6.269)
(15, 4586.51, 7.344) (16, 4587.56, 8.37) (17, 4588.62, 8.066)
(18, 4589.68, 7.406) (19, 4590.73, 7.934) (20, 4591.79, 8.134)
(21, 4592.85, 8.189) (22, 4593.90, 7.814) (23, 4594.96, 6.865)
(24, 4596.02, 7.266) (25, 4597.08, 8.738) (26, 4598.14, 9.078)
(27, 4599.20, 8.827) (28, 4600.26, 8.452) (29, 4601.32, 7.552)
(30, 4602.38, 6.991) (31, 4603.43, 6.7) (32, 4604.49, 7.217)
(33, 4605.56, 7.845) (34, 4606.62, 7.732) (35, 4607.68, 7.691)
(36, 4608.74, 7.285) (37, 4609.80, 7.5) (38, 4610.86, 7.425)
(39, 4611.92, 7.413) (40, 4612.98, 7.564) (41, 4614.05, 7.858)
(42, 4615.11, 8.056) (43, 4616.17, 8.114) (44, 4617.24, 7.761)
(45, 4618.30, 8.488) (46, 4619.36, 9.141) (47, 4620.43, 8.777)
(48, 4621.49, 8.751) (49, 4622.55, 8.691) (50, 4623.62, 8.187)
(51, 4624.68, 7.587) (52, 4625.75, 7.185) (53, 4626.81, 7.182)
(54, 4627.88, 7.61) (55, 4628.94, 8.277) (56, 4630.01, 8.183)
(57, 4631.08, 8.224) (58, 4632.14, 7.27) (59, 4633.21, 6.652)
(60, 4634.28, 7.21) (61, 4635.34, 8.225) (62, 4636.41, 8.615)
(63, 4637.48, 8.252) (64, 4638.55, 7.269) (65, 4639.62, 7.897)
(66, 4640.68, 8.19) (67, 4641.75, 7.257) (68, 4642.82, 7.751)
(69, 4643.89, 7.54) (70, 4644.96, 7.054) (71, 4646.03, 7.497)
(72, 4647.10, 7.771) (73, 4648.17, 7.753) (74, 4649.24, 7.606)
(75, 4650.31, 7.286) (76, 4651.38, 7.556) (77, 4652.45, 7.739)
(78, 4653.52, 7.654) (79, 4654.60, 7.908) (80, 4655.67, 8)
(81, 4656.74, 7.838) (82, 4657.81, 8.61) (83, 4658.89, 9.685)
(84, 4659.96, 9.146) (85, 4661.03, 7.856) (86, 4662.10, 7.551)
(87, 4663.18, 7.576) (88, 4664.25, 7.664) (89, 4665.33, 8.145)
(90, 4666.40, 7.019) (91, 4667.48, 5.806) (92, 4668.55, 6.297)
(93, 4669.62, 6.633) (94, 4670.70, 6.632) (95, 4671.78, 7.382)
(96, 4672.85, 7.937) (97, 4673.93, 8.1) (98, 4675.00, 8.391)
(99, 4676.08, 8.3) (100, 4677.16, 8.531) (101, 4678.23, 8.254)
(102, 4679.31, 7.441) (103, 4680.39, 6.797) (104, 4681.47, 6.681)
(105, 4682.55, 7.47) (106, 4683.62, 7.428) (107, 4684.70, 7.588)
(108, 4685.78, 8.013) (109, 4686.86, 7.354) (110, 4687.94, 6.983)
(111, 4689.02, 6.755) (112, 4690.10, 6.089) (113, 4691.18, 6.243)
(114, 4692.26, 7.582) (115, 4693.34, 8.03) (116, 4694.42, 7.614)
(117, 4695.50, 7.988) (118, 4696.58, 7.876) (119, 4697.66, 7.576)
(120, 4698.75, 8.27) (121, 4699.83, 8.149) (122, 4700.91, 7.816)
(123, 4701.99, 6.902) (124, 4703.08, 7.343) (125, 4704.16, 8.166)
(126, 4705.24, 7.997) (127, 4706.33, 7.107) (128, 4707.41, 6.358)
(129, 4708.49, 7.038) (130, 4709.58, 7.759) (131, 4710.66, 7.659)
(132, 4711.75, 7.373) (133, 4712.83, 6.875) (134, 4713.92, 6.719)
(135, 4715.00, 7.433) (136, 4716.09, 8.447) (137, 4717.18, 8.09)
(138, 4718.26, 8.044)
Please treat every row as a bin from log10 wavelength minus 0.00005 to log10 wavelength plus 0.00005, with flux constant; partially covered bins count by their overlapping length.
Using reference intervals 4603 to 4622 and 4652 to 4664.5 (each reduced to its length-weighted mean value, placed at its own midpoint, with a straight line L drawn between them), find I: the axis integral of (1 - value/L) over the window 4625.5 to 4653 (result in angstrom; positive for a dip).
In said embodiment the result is 1.2 angstrom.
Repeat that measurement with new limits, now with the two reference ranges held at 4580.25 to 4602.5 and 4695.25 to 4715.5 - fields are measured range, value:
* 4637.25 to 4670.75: -0.17 angstrom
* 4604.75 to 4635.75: -0.66 angstrom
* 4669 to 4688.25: 0.00 angstrom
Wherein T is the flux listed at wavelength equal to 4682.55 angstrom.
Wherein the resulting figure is 7.47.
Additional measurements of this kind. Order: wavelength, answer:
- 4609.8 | 7.5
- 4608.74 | 7.285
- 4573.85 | 7.036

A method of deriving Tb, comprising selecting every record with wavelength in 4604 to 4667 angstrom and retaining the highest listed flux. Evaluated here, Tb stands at 9.685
